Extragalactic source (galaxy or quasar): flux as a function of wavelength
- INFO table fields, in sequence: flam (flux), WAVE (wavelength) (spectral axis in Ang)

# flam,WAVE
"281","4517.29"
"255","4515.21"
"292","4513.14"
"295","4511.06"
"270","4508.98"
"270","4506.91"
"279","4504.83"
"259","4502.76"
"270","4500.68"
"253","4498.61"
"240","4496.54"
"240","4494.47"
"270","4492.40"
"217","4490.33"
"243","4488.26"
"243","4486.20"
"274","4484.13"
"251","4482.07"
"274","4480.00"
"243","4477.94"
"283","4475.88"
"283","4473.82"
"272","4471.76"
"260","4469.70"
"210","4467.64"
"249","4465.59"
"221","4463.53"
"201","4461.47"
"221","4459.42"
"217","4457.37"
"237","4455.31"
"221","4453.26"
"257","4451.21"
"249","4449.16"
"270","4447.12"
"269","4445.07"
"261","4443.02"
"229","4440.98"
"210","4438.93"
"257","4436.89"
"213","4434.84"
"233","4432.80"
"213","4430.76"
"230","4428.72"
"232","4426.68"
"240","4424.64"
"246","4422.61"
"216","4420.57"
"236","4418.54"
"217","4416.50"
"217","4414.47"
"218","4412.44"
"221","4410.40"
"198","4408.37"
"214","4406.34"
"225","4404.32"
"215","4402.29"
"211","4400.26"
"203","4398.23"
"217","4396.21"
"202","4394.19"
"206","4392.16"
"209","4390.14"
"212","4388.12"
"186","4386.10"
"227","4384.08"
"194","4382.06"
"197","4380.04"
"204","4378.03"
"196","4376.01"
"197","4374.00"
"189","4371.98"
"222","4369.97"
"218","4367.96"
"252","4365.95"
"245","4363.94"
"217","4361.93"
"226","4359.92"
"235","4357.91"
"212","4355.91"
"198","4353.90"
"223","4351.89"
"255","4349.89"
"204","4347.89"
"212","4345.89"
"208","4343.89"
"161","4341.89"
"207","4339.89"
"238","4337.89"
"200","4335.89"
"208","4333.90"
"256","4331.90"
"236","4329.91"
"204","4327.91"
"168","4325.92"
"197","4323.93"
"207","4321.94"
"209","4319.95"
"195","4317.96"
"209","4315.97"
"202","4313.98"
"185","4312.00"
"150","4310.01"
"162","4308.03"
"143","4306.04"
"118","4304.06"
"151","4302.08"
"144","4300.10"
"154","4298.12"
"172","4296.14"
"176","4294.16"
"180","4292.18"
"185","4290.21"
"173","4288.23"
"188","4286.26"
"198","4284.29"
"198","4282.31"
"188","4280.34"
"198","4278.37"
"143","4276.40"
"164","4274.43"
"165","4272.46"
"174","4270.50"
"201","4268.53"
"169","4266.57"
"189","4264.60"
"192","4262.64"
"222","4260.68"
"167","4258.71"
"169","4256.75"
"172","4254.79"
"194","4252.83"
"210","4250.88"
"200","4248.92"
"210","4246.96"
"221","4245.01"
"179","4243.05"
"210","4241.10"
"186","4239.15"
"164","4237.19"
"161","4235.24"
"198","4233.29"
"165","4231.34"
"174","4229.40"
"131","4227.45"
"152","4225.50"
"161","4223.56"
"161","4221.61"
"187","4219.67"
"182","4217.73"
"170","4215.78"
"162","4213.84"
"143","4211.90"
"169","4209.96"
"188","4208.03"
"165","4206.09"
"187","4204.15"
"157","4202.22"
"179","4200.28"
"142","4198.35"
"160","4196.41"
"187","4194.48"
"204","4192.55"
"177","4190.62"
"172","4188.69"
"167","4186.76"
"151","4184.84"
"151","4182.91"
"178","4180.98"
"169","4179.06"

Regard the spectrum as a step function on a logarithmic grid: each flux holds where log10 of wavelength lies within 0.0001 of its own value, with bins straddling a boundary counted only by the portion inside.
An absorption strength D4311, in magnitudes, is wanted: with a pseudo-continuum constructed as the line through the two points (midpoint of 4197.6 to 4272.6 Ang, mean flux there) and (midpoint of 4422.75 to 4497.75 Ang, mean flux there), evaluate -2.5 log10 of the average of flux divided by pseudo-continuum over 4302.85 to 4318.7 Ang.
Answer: 0.18 mag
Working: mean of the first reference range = 178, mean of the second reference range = 243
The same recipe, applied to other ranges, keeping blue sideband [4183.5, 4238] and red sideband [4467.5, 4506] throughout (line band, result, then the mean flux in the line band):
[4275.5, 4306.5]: 0.14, 170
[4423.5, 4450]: 0.01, 239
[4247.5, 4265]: -0.05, 191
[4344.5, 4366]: -0.04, 224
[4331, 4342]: -0.03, 215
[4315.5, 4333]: -0.02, 209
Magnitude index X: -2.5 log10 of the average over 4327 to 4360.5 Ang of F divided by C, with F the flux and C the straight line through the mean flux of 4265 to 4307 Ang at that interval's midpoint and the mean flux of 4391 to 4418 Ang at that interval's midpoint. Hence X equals -0.13 mag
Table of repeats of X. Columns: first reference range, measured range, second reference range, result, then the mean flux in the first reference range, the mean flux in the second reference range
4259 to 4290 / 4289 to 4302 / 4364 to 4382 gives 0.135 mag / 184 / 210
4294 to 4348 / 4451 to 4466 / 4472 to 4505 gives 0.090 mag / 188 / 257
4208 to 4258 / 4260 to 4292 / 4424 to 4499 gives 0.034 mag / 177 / 243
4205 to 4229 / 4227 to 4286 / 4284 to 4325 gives -0.090 mag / 165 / 176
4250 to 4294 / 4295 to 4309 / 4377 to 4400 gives 0.256 mag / 183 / 205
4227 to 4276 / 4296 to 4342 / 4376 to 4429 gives 0.059 mag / 184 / 215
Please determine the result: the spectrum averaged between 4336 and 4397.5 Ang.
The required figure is 212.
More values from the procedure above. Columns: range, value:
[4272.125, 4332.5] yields 181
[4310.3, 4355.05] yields 207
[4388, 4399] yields 208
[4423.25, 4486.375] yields 243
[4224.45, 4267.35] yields 183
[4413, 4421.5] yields 222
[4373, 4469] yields 222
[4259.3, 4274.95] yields 185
